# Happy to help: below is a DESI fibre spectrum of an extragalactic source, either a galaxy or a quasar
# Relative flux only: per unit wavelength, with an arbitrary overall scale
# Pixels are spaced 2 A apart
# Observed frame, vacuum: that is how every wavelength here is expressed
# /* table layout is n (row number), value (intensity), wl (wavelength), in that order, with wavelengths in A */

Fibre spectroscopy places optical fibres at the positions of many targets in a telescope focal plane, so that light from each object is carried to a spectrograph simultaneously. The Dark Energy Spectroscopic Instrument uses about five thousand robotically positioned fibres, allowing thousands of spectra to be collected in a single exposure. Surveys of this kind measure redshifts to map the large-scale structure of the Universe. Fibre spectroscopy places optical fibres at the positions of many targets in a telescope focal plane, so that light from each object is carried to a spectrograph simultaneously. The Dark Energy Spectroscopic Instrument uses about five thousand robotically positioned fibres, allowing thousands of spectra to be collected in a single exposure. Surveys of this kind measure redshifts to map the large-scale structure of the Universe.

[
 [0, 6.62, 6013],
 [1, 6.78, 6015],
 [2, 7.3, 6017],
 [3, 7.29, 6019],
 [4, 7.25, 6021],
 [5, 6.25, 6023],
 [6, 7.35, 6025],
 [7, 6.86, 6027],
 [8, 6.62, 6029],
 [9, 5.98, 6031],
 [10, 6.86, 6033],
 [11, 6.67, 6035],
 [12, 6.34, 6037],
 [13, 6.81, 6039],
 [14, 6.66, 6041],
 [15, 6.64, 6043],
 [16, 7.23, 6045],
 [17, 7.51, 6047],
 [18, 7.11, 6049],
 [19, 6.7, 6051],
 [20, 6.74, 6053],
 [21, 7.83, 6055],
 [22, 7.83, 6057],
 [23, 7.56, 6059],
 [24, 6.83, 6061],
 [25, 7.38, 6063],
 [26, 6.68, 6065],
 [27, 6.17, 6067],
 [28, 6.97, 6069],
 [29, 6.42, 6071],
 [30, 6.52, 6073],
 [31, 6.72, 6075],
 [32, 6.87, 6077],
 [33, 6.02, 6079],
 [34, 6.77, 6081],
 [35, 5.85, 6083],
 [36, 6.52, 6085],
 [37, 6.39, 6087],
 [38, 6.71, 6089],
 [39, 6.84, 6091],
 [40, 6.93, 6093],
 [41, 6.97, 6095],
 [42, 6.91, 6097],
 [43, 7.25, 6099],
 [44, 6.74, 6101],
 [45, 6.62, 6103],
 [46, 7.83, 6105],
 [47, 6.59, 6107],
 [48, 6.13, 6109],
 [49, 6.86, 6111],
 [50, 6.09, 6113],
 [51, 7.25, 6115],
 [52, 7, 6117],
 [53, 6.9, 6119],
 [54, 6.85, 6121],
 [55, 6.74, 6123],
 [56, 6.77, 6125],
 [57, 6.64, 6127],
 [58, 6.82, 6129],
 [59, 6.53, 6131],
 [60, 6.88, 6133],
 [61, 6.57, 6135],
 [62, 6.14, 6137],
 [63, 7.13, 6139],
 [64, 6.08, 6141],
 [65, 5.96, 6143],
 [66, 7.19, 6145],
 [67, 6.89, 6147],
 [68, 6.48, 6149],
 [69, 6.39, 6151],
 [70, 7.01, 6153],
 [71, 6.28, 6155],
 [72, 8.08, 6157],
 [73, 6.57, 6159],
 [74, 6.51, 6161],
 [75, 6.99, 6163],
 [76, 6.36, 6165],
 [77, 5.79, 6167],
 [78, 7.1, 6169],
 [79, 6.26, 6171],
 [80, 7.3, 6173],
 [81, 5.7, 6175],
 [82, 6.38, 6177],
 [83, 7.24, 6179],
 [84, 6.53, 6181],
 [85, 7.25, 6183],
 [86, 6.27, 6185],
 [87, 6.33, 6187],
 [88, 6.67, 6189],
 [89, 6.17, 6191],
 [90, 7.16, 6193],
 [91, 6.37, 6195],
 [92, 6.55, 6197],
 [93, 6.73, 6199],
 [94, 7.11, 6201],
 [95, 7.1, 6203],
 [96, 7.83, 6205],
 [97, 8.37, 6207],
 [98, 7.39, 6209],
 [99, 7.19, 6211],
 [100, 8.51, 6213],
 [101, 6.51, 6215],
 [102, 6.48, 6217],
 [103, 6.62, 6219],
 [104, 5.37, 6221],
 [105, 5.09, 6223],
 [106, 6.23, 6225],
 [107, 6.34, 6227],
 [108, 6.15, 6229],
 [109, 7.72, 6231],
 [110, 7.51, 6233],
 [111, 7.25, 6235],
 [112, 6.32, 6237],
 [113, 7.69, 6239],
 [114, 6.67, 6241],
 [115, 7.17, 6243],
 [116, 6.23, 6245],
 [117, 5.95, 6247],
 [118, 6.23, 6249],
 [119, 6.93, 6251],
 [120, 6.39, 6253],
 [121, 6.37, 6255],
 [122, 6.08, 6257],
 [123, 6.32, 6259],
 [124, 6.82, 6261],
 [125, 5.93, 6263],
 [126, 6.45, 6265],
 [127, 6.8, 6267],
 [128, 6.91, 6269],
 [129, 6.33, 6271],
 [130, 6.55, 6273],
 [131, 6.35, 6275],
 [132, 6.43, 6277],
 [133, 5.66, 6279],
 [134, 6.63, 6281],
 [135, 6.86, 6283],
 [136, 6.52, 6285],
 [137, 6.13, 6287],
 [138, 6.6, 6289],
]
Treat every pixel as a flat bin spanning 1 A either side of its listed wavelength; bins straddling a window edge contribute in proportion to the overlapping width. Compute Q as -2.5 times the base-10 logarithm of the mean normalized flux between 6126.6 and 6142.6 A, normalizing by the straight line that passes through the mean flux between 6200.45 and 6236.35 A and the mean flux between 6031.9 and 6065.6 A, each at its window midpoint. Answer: 0.064 mag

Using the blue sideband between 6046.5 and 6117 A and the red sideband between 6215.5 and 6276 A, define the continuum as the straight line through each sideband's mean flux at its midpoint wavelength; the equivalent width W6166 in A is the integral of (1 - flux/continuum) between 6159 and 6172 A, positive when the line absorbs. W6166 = 0.3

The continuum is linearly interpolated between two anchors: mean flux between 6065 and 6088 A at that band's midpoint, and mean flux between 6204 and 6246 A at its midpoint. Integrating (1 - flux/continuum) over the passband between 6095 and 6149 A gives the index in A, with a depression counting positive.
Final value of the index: -1.1 A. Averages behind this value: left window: 6.48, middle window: 6.74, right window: 6.89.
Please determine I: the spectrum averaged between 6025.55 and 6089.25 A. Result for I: 6.78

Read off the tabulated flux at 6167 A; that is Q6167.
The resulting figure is 5.79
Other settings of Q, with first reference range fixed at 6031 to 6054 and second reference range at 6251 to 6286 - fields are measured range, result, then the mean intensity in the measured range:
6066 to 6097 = 0.03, 6.59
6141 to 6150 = 0.01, 6.57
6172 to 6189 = -0.01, 6.63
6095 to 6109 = -0.03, 6.93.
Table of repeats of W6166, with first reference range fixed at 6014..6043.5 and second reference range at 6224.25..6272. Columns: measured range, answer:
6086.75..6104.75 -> -0.4 A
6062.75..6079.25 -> 0.3 A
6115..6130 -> -0.3 A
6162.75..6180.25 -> 0.3 A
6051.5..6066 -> -1.0 A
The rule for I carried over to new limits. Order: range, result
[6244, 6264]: 6.33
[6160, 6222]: 6.78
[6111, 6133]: 6.77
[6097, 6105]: 6.99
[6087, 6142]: 6.76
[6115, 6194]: 6.67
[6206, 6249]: 6.78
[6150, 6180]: 6.66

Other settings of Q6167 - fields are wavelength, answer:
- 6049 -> 7.11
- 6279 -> 5.66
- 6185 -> 6.27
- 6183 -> 7.25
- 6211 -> 7.19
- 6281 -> 6.63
